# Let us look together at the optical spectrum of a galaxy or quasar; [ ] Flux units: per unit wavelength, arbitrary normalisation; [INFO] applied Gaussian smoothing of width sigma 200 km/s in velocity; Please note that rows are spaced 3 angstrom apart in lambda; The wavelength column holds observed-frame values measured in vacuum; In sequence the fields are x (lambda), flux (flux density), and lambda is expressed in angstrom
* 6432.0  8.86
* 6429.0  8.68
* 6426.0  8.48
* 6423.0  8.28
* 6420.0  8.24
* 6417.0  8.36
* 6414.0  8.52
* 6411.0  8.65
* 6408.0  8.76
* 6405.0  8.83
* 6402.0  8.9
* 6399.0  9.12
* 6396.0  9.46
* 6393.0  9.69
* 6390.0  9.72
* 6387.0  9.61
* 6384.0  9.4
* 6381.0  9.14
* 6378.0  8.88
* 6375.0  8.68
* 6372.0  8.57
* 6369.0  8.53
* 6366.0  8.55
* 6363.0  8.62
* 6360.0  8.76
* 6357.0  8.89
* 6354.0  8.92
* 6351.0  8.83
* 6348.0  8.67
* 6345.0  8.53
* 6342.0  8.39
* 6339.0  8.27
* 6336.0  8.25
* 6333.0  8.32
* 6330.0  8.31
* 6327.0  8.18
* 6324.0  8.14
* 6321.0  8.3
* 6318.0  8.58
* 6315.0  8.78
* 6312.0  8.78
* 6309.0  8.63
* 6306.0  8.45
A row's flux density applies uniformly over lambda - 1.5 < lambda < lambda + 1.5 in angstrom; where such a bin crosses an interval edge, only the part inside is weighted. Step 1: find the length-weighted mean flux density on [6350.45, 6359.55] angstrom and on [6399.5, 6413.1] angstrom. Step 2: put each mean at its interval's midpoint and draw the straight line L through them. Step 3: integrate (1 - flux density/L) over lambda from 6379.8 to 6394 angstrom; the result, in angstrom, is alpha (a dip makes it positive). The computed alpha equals -1.11 angstrom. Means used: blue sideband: 8.87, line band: 9.51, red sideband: 8.8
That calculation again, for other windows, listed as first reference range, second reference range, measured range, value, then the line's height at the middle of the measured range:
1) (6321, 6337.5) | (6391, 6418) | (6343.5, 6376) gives -0.60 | 8.53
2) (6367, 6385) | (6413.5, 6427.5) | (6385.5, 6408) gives -1.76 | 8.62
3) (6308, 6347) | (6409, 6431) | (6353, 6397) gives -3.00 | 8.45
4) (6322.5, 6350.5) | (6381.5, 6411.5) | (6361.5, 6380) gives 0.43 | 8.86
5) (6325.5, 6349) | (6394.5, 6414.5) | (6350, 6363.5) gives -0.47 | 8.52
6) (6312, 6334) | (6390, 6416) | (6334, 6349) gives 0.24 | 8.55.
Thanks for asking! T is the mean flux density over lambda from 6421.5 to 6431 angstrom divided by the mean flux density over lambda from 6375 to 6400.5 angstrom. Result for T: 0.9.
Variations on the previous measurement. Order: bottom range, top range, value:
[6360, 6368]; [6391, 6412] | 1.05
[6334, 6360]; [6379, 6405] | 1.09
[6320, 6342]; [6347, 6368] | 1.06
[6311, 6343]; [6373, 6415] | 1.09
